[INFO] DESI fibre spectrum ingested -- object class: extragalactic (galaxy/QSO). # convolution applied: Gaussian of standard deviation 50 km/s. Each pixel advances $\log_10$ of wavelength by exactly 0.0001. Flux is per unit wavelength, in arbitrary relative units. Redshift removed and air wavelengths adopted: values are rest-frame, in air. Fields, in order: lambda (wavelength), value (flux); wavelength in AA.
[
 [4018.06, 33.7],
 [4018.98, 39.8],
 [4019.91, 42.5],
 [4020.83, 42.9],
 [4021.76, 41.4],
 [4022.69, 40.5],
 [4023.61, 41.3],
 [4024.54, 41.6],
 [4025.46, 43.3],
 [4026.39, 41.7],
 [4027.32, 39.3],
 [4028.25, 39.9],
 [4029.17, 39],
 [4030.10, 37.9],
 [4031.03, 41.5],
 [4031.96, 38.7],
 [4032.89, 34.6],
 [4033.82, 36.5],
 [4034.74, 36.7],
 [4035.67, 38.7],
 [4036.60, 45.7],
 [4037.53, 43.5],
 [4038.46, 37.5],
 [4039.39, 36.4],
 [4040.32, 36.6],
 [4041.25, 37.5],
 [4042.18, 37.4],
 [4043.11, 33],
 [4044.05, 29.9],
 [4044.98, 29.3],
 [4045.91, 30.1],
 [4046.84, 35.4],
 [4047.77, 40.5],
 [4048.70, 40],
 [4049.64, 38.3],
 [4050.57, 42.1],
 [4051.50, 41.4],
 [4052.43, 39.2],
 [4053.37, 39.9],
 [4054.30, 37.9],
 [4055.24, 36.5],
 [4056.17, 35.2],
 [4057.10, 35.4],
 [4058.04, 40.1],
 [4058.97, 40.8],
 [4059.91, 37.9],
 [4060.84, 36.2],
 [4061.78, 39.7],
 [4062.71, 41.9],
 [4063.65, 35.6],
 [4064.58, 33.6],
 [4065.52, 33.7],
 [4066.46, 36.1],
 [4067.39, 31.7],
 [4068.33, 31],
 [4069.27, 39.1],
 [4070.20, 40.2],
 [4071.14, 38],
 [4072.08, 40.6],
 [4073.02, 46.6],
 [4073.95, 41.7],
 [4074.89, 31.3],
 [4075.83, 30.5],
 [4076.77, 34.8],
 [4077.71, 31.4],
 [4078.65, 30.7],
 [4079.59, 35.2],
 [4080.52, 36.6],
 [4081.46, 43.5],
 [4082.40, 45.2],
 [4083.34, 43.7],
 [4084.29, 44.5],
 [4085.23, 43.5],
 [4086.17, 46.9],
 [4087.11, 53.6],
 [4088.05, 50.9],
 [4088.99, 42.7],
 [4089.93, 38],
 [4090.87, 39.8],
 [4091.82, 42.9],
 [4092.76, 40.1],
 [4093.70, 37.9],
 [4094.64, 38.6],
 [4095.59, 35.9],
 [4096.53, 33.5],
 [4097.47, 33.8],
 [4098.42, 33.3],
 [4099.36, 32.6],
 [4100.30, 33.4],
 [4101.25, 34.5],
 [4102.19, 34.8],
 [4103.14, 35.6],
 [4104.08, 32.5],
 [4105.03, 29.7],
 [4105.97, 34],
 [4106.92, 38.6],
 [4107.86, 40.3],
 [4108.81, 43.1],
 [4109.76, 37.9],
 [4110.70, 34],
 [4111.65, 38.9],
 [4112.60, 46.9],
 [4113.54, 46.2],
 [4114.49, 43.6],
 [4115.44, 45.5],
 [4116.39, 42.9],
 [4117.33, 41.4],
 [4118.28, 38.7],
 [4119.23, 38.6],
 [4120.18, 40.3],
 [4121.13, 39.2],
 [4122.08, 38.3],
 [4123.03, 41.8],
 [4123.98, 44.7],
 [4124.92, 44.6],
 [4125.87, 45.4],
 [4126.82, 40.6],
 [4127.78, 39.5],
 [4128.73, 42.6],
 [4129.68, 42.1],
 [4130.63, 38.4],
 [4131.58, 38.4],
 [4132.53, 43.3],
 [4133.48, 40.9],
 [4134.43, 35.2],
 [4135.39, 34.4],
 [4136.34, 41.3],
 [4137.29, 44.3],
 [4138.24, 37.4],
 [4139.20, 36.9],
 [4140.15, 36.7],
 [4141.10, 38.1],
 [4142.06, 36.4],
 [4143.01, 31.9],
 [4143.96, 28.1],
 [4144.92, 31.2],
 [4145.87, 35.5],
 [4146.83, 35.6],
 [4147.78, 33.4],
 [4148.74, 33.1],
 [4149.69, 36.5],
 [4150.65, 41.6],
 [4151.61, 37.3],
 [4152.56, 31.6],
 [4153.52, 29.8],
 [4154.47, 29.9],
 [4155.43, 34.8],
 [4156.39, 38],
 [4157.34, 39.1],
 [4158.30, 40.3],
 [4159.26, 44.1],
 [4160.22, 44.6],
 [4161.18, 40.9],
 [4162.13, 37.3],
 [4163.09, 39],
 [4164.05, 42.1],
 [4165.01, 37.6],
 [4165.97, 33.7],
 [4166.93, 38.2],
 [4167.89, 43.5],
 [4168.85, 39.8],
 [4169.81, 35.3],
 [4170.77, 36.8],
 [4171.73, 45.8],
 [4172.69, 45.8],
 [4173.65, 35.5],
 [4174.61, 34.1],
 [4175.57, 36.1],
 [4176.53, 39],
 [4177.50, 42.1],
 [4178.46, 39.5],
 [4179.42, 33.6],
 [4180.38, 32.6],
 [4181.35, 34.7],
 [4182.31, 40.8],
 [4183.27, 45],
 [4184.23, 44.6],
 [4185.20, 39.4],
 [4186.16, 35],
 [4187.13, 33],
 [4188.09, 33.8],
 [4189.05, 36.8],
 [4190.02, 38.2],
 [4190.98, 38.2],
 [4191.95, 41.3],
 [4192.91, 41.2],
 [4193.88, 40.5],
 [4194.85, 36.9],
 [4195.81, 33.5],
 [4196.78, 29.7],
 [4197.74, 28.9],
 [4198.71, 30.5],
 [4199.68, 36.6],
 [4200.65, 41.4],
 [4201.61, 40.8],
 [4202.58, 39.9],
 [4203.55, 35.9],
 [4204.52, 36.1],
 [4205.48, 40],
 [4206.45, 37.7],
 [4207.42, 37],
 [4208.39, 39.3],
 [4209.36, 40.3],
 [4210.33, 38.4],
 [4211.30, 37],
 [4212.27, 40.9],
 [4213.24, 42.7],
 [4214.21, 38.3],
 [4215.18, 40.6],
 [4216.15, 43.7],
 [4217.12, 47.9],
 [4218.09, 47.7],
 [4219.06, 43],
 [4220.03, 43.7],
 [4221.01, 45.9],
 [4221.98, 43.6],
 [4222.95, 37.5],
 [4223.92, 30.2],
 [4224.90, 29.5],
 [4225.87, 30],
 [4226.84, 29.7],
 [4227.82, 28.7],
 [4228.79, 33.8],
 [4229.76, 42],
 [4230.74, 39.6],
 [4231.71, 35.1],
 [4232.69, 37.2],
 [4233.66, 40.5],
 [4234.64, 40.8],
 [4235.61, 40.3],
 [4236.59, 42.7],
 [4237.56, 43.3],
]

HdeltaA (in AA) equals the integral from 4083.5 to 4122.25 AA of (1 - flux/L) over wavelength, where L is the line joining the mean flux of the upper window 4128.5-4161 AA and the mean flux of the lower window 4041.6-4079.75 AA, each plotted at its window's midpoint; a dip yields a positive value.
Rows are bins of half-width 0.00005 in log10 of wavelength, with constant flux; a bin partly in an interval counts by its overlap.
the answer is -2.8 AA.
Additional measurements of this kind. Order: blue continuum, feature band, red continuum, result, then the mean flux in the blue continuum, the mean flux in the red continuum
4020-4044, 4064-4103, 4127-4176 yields 0.40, 39.2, 37.7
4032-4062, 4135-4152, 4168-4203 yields 0.71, 37.5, 37.7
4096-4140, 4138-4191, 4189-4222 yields 2.45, 39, 39.2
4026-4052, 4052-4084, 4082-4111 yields 0.77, 37.8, 38.9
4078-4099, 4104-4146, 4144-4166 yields -0.91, 40.4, 36.7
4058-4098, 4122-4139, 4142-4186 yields -1.21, 38.8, 37.5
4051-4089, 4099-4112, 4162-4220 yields 1.04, 38.9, 38.6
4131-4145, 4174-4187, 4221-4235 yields -0.52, 37.1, 35.9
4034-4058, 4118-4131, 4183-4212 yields -1.26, 37.4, 37.5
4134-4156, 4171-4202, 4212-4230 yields -0.36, 35.3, 38.9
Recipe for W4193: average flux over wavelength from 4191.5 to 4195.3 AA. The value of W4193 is 40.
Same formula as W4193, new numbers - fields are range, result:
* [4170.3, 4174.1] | 41.1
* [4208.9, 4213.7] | 39.8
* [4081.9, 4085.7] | 44.1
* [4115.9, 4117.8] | 42.3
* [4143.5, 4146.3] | 31.5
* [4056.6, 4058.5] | 37.7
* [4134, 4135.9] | 34.8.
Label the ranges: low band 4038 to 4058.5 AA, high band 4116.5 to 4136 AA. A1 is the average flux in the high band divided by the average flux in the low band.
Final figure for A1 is 1.10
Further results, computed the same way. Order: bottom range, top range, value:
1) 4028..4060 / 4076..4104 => 1.03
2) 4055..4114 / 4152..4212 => 0.99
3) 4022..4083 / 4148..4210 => 1.00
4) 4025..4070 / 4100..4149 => 1.02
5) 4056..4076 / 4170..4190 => 1.02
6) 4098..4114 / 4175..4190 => 1.02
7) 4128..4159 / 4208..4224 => 1.13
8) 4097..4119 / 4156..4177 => 1.04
